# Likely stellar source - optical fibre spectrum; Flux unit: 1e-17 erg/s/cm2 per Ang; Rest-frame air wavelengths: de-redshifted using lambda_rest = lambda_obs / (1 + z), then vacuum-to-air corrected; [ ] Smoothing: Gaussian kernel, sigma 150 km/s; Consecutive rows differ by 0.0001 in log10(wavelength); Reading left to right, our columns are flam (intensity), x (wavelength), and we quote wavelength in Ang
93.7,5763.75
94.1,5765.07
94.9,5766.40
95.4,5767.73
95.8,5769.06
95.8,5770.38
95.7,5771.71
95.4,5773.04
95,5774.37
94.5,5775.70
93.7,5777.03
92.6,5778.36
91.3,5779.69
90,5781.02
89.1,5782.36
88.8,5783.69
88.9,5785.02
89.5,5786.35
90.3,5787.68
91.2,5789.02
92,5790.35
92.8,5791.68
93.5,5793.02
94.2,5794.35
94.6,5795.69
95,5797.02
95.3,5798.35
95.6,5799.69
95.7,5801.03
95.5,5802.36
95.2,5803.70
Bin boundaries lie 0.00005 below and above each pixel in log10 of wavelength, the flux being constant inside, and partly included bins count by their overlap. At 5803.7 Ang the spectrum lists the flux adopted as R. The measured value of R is 95.2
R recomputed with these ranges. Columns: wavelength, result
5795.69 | 94.6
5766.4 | 94.9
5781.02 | 90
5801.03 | 95.7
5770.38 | 95.8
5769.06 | 95.8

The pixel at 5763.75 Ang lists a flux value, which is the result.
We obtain 93.7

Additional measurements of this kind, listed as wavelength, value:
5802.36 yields 95.5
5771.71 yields 95.7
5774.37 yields 95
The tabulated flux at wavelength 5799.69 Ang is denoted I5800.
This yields 95.6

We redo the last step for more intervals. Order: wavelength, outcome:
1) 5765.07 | 94.1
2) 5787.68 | 90.3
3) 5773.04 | 95.4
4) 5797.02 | 95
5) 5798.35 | 95.3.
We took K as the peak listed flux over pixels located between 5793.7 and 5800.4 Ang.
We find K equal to 95.6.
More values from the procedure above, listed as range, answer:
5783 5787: 89.5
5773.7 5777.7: 95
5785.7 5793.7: 93.5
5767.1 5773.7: 95.8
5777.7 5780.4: 92.6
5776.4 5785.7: 93.7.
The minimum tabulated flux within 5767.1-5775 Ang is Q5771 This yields 95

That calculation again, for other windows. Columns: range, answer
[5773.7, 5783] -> 89.1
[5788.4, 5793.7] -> 91.2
